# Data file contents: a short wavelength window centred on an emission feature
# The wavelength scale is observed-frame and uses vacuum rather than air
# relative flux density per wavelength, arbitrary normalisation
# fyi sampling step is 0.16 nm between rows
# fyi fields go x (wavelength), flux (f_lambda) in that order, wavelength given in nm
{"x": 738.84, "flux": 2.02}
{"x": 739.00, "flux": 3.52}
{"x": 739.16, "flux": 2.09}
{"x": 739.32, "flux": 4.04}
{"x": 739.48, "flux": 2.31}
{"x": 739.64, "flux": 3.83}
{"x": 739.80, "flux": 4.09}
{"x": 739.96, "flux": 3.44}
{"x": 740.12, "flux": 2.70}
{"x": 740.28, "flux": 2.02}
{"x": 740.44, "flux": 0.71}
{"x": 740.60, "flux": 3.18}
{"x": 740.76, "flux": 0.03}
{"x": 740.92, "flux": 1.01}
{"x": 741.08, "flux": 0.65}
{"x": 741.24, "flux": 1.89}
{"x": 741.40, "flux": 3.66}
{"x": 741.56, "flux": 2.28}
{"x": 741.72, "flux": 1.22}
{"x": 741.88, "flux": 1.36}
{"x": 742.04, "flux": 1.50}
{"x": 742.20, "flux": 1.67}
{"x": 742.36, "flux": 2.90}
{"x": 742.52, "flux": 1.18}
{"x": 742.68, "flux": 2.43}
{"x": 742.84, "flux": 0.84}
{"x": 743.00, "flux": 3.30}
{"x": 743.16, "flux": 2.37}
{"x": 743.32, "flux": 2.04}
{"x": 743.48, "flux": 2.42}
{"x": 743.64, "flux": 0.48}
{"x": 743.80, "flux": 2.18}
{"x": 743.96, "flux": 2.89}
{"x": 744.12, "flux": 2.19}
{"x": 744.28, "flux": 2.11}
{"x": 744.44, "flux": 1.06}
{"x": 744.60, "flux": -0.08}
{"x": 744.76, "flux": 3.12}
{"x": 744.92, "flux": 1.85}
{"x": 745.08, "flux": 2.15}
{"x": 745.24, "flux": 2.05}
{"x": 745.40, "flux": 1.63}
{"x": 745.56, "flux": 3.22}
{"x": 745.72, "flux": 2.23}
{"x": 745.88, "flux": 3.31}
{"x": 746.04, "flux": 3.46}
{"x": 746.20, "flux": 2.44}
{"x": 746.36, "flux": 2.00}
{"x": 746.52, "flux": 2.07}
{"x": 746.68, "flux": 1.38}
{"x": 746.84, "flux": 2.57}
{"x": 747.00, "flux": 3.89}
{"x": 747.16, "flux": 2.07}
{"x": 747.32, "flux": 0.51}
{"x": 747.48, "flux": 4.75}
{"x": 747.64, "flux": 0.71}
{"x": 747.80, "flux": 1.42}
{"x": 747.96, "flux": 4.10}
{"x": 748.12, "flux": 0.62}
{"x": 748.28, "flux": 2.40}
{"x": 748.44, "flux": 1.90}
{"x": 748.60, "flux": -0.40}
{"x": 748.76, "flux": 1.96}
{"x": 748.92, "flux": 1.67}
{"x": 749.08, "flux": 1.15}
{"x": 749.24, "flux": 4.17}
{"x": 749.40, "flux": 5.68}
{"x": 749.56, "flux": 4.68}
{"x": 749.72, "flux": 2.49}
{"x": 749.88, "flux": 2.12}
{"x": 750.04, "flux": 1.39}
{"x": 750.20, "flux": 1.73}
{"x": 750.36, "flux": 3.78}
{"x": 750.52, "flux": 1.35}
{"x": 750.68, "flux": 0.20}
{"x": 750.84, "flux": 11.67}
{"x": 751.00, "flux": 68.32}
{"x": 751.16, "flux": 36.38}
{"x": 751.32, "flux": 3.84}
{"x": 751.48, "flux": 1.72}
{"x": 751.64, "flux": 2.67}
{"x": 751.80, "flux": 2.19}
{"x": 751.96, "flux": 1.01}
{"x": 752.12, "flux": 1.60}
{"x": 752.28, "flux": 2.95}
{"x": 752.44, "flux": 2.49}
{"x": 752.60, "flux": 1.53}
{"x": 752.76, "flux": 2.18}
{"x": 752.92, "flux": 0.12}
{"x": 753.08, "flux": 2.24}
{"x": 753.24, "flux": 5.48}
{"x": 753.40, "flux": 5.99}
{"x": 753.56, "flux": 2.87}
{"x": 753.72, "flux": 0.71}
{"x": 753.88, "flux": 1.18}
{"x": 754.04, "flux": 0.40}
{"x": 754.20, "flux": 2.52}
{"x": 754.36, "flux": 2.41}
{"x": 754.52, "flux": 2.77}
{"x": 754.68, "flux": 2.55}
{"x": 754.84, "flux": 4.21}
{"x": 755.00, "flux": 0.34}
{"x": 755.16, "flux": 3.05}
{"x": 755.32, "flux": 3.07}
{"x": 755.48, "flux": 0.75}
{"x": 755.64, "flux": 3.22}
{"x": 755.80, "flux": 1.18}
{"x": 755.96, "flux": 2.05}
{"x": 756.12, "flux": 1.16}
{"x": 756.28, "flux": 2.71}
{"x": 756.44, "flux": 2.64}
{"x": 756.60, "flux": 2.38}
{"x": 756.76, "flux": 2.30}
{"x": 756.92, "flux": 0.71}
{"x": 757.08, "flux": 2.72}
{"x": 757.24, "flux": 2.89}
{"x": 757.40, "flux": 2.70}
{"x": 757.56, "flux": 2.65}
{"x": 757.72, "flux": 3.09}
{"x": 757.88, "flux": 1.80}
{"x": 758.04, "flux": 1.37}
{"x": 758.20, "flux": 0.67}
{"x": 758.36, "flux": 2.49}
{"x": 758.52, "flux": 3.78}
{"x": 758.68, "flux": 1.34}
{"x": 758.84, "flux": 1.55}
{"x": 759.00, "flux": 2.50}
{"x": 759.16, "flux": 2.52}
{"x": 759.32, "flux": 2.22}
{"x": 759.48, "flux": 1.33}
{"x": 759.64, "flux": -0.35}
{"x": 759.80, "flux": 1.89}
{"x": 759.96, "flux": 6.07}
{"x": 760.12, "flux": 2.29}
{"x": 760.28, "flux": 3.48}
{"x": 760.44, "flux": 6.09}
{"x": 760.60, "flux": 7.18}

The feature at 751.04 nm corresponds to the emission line Halpha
